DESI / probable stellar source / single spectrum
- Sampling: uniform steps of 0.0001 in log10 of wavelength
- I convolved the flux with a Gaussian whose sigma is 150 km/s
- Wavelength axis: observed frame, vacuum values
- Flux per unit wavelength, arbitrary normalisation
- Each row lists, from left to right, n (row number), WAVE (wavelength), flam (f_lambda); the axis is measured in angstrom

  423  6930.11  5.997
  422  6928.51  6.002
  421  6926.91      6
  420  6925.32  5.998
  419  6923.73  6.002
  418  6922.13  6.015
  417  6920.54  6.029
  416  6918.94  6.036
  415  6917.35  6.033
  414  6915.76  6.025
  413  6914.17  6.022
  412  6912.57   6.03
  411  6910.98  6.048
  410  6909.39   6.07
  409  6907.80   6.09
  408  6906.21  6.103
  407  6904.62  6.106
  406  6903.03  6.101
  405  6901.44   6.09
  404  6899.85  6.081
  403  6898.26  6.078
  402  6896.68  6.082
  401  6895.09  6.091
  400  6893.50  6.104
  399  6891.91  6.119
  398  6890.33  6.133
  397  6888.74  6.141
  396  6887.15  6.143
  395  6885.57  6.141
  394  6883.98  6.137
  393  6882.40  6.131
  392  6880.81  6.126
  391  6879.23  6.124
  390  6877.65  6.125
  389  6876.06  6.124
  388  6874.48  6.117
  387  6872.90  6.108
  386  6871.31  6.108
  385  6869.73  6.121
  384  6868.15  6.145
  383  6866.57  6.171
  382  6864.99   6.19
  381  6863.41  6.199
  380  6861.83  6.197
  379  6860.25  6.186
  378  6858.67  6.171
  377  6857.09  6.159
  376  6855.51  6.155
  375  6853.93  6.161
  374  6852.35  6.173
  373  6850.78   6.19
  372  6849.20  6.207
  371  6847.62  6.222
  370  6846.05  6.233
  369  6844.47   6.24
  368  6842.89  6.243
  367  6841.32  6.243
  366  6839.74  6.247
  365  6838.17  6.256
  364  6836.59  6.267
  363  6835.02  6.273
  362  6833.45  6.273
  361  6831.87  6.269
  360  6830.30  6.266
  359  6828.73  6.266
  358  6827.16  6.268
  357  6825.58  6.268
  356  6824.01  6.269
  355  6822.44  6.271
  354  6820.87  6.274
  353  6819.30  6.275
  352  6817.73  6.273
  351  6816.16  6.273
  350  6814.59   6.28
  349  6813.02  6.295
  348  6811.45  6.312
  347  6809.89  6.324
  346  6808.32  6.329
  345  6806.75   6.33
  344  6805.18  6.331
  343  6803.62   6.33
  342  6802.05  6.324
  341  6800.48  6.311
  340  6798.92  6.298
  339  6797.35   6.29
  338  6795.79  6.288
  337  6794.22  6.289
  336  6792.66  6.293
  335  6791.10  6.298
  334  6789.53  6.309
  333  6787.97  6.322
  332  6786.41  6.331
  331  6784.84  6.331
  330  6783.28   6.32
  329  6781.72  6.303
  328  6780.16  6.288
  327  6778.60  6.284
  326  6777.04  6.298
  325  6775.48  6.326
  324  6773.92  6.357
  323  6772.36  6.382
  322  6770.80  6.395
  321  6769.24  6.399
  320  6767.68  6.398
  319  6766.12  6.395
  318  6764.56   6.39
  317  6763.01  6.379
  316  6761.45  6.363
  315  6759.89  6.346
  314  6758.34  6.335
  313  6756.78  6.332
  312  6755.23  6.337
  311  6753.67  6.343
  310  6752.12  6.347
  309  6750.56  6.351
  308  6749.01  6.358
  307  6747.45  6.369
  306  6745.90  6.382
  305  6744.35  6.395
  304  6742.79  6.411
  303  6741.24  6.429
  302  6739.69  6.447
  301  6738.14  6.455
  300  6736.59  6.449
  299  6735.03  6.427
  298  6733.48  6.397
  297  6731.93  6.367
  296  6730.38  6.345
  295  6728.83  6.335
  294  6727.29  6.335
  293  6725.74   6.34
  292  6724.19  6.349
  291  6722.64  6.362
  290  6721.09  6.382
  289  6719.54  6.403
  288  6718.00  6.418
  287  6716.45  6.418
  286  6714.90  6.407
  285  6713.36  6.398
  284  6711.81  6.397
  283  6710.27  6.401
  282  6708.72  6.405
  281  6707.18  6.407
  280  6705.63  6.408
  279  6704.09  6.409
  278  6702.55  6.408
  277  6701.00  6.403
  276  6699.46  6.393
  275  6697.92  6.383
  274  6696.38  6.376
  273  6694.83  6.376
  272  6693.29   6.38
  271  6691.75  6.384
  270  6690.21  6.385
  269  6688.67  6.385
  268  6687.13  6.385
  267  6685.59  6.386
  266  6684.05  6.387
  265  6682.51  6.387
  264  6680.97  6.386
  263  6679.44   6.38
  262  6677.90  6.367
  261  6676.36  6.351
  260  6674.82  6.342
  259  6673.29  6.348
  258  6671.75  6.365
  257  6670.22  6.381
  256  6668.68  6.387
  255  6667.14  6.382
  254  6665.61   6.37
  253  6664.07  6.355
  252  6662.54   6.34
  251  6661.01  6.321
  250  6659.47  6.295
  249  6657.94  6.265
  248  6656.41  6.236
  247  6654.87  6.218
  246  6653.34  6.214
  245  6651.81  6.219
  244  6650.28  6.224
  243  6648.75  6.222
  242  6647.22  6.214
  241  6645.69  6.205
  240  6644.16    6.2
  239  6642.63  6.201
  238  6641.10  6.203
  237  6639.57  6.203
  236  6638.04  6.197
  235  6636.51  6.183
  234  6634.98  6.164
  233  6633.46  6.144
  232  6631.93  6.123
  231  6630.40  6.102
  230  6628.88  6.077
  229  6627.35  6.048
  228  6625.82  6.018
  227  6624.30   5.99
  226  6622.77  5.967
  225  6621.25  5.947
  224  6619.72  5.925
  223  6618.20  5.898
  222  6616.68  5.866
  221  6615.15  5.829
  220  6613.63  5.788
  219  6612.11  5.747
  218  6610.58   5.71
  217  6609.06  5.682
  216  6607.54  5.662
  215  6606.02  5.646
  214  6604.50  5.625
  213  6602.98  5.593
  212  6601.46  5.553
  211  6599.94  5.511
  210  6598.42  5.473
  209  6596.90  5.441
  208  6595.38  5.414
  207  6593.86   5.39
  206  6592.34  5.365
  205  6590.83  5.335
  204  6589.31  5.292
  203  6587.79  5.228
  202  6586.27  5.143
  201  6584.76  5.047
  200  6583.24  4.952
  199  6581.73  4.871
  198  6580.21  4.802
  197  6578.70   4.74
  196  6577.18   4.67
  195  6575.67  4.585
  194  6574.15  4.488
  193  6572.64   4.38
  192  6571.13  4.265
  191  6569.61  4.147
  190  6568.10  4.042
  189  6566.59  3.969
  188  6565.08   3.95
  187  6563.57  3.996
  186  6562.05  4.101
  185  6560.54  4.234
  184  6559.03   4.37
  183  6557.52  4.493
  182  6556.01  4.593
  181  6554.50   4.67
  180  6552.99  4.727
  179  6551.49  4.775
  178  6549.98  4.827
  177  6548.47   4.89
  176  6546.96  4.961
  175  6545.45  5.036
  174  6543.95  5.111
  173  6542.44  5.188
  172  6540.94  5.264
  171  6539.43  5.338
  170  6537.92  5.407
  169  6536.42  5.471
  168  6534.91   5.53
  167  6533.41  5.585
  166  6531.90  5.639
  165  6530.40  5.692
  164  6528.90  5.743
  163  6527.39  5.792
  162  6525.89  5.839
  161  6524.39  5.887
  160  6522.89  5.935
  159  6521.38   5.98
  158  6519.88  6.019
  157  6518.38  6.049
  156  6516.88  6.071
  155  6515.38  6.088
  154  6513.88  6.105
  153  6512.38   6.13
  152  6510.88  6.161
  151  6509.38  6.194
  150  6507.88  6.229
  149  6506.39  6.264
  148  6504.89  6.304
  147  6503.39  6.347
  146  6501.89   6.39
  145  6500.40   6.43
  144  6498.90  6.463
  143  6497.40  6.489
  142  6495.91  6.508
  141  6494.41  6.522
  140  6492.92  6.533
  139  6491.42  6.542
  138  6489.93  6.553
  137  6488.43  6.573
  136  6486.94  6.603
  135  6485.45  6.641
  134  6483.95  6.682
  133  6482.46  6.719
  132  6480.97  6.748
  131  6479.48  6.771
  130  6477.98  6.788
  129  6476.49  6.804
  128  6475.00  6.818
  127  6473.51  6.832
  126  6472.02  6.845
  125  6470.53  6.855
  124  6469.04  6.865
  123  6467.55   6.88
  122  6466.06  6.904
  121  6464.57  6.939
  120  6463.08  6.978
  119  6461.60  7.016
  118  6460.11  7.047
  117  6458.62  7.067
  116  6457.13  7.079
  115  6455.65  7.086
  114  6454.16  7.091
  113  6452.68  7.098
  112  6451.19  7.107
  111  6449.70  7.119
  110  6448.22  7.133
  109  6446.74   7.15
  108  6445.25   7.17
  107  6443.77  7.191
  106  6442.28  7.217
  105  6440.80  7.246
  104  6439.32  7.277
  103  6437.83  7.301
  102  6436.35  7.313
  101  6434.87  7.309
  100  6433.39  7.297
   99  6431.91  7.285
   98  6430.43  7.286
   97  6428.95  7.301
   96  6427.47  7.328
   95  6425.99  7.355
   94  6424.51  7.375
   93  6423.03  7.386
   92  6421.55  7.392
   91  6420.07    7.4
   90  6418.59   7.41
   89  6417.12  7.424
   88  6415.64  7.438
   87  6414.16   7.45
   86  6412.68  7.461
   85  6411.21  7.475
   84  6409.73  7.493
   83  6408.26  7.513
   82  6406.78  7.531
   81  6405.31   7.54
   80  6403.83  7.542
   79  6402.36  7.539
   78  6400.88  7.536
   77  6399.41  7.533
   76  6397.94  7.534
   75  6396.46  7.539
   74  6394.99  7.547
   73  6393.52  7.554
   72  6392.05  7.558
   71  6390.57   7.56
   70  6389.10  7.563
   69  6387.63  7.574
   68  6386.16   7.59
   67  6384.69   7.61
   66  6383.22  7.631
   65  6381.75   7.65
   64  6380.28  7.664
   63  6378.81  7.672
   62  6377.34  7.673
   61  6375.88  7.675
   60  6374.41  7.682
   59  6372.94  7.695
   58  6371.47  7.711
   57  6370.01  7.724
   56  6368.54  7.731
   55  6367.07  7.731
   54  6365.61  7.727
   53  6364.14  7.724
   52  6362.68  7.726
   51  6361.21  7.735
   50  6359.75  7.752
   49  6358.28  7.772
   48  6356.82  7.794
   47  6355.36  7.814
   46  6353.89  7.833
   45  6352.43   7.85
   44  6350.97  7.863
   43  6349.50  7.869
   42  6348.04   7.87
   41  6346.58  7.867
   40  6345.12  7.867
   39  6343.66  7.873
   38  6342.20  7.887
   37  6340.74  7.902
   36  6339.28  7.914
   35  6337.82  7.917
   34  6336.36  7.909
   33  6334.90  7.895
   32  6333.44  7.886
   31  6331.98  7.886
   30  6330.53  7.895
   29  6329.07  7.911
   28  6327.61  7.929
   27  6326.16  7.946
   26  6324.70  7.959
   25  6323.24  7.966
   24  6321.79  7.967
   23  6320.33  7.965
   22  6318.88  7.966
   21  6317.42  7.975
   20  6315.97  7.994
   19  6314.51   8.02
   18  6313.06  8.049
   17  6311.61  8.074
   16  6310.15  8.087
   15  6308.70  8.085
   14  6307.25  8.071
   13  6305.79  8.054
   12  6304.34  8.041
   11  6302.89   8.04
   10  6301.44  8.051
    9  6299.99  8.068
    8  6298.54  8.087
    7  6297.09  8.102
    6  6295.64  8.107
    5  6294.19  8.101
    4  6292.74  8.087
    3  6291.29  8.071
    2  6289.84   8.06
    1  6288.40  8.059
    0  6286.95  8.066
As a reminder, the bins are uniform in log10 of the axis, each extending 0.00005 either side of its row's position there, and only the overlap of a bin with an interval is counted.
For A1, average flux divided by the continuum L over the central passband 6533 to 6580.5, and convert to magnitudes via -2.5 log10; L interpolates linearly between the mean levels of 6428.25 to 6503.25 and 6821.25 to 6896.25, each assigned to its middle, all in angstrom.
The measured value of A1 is 0.393 mag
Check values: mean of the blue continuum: 6.91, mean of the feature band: 4.7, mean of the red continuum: 6.19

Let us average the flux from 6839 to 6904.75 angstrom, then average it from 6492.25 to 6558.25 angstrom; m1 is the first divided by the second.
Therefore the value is 1.1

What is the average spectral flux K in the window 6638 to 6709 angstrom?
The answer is 6.33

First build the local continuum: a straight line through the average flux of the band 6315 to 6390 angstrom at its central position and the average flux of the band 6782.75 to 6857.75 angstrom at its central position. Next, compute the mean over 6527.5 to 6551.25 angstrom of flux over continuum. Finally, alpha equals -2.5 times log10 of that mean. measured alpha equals 0.33 mag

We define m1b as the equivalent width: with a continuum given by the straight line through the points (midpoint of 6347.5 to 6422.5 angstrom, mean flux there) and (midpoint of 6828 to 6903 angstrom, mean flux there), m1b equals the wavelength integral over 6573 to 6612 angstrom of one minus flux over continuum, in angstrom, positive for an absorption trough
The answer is 9.7 angstrom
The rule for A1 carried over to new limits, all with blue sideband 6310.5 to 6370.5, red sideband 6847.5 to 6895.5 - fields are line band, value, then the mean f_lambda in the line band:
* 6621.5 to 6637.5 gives 0.14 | 6.08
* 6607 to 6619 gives 0.21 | 5.78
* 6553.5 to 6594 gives 0.47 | 4.62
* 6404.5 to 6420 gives 0.02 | 7.47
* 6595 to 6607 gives 0.26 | 5.54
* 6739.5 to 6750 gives 0.03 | 6.4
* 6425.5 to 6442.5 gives 0.04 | 7.3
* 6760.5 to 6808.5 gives 0.02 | 6.33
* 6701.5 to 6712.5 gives 0.05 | 6.4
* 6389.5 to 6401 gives 0.02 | 7.55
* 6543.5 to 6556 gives 0.43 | 4.85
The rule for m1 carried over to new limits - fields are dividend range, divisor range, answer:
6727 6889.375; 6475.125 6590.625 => 1.14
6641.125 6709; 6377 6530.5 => 0.91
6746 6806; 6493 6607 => 1.18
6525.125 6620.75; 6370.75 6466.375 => 0.69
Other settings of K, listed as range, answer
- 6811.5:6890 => 6.2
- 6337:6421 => 7.66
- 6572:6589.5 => 4.84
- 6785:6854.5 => 6.28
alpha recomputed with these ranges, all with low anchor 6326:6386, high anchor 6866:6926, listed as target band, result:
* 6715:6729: 0.04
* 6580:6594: 0.34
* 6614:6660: 0.13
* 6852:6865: 0.01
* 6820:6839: 0.01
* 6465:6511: 0.12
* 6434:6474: 0.06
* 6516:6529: 0.22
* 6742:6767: 0.03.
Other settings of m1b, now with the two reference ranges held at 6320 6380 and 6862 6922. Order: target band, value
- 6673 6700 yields 1.5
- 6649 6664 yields 1.3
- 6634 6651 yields 1.7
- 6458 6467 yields 0.6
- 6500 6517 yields 2.5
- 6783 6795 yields 0.2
